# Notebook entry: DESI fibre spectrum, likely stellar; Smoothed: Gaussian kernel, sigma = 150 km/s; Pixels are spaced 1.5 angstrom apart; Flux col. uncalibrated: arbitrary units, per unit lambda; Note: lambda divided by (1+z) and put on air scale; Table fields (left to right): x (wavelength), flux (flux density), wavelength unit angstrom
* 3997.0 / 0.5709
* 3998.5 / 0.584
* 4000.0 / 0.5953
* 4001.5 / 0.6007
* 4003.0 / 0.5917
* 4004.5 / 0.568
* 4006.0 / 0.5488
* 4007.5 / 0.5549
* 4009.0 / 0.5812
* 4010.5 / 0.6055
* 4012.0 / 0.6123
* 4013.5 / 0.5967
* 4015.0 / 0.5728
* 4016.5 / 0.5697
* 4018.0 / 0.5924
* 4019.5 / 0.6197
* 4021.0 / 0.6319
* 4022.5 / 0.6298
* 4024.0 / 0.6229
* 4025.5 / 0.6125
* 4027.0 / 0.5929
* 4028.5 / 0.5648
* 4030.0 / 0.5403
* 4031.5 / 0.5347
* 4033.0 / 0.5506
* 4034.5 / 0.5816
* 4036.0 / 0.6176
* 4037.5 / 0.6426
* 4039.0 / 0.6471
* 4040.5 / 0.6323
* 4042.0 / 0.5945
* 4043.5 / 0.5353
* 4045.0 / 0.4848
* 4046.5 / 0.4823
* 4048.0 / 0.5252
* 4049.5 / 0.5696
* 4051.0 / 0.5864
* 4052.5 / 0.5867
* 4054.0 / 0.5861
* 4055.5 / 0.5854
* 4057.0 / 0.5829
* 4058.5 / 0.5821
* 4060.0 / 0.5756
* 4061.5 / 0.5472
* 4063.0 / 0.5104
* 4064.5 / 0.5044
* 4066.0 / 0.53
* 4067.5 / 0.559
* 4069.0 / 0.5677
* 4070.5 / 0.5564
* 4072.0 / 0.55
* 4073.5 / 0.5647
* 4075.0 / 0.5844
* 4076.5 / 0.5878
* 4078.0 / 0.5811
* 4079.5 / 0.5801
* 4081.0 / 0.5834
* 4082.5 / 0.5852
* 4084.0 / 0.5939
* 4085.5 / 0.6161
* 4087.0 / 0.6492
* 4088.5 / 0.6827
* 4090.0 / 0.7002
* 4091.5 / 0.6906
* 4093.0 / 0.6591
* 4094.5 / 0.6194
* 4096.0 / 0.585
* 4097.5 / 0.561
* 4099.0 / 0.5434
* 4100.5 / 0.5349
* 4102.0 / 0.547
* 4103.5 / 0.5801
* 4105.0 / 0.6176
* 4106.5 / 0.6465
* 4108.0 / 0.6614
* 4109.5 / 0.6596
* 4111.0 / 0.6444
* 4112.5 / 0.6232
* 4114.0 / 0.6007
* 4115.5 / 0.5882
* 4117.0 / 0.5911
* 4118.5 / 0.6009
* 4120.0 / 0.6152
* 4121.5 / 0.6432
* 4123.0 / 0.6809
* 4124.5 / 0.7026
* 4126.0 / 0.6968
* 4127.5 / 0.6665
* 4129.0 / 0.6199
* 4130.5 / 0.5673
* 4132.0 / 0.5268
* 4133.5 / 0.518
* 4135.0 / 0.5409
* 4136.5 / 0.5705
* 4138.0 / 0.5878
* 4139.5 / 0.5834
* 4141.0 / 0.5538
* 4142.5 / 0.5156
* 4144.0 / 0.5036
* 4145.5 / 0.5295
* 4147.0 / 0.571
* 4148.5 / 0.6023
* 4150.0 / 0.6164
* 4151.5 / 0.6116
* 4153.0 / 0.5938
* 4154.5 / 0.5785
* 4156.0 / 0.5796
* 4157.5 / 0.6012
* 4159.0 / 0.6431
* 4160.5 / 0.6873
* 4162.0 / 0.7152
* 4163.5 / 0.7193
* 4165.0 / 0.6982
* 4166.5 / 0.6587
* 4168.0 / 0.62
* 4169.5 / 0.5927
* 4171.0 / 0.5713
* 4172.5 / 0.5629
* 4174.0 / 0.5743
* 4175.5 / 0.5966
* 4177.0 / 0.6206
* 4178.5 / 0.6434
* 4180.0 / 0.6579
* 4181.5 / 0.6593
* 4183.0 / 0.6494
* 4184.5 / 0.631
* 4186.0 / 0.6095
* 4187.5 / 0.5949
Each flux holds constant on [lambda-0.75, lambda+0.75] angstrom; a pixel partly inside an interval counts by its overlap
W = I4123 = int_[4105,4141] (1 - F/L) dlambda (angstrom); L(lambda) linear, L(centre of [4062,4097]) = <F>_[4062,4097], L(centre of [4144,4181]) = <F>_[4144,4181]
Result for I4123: -0.5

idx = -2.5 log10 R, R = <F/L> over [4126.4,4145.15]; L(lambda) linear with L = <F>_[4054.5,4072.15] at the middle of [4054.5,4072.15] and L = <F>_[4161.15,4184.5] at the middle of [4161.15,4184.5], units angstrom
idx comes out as 0.08 mag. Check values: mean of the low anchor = 0.555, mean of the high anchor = 0.636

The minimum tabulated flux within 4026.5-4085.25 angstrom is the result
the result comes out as 0.4823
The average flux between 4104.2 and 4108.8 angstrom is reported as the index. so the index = 0.641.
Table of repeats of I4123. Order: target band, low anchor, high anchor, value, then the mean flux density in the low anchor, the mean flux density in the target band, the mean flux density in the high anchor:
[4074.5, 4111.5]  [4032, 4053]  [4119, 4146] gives -1.8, 0.573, 0.612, 0.591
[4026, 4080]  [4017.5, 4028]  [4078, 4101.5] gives 4.0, 0.614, 0.567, 0.611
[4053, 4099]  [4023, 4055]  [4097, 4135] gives 0.3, 0.576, 0.588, 0.608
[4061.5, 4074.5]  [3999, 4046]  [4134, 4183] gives 1.1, 0.587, 0.544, 0.605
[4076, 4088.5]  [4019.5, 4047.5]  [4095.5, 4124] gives -0.1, 0.584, 0.602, 0.608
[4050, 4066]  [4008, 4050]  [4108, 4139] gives 0.8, 0.584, 0.563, 0.613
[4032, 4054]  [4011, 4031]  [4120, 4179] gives 0.9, 0.596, 0.574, 0.607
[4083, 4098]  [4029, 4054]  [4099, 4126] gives -0.8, 0.57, 0.636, 0.62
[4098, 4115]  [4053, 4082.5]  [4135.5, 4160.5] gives -0.9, 0.565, 0.604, 0.581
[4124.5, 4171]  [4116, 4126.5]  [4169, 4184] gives 1.9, 0.645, 0.603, 0.613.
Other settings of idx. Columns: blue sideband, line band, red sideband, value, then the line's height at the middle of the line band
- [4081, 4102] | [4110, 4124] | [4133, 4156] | -0.06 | 0.591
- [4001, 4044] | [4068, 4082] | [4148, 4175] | 0.06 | 0.604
